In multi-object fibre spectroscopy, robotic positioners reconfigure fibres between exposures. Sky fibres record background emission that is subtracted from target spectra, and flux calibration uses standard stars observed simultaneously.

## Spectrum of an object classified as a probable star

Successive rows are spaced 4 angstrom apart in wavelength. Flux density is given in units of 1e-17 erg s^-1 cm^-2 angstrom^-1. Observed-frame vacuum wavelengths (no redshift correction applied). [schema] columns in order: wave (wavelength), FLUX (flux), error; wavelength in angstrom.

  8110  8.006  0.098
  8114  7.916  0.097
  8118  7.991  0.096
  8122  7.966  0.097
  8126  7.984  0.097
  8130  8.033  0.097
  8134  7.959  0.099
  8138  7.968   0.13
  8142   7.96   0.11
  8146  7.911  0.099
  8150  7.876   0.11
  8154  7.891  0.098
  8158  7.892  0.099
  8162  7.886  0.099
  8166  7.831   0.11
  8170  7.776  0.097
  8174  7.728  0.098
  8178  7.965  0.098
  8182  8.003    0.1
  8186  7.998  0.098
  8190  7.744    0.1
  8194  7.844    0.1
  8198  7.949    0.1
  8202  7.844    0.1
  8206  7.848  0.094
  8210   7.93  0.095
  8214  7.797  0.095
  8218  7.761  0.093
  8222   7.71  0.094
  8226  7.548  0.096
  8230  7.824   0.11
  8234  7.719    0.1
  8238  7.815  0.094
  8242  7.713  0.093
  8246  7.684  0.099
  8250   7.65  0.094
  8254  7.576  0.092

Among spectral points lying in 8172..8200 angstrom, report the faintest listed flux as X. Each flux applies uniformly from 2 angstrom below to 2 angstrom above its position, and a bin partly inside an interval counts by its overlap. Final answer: 7.728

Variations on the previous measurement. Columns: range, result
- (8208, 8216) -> 7.797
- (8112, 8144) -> 7.916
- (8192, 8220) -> 7.761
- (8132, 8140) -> 7.959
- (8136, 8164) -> 7.876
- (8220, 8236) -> 7.548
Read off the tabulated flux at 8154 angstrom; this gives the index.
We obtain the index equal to 7.891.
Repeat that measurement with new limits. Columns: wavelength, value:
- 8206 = 7.848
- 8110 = 8.006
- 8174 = 7.728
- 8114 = 7.916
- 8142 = 7.96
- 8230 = 7.824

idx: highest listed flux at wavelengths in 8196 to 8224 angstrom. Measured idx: 7.949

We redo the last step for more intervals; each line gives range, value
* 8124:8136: 8.033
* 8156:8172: 7.892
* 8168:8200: 8.003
